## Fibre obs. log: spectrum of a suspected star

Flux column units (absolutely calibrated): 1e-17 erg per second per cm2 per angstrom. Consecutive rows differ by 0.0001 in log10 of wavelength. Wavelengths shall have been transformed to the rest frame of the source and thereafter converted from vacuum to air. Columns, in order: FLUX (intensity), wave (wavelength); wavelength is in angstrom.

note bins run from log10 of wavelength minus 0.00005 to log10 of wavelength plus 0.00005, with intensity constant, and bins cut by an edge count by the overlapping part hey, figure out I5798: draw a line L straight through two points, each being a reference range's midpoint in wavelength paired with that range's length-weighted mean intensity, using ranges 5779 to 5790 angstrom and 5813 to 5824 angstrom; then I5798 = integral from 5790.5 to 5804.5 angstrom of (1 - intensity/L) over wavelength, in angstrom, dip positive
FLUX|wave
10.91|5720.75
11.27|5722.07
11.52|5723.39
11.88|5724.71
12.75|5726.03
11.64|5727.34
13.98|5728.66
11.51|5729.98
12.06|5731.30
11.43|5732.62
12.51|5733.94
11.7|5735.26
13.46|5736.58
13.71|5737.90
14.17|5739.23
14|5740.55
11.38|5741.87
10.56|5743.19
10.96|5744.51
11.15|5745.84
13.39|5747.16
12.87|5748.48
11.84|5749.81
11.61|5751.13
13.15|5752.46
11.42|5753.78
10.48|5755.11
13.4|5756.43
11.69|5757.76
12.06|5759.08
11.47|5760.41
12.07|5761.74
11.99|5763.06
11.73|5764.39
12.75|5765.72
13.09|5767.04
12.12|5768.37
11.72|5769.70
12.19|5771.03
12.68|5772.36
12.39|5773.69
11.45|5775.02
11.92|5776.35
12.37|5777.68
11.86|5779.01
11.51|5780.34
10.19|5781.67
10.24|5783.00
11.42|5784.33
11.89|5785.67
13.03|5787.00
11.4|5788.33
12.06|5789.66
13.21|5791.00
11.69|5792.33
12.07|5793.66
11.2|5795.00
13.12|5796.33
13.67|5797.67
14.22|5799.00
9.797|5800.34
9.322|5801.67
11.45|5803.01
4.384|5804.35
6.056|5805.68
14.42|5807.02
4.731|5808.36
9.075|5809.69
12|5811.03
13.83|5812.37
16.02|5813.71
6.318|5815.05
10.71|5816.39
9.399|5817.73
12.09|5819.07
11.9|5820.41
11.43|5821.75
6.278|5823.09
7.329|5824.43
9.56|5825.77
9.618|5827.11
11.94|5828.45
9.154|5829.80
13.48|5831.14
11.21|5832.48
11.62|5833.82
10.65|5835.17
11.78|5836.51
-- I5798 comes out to -0.5 angstrom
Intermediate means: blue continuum 11.5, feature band 11.5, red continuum 10.5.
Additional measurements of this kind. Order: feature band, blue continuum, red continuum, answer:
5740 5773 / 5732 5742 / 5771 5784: 0.57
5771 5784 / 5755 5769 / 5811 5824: 0.16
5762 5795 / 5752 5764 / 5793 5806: -1.88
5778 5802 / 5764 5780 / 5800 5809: -4.06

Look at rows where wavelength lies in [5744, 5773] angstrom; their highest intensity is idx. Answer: 13.4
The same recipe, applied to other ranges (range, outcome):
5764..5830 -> 16.02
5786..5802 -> 14.22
